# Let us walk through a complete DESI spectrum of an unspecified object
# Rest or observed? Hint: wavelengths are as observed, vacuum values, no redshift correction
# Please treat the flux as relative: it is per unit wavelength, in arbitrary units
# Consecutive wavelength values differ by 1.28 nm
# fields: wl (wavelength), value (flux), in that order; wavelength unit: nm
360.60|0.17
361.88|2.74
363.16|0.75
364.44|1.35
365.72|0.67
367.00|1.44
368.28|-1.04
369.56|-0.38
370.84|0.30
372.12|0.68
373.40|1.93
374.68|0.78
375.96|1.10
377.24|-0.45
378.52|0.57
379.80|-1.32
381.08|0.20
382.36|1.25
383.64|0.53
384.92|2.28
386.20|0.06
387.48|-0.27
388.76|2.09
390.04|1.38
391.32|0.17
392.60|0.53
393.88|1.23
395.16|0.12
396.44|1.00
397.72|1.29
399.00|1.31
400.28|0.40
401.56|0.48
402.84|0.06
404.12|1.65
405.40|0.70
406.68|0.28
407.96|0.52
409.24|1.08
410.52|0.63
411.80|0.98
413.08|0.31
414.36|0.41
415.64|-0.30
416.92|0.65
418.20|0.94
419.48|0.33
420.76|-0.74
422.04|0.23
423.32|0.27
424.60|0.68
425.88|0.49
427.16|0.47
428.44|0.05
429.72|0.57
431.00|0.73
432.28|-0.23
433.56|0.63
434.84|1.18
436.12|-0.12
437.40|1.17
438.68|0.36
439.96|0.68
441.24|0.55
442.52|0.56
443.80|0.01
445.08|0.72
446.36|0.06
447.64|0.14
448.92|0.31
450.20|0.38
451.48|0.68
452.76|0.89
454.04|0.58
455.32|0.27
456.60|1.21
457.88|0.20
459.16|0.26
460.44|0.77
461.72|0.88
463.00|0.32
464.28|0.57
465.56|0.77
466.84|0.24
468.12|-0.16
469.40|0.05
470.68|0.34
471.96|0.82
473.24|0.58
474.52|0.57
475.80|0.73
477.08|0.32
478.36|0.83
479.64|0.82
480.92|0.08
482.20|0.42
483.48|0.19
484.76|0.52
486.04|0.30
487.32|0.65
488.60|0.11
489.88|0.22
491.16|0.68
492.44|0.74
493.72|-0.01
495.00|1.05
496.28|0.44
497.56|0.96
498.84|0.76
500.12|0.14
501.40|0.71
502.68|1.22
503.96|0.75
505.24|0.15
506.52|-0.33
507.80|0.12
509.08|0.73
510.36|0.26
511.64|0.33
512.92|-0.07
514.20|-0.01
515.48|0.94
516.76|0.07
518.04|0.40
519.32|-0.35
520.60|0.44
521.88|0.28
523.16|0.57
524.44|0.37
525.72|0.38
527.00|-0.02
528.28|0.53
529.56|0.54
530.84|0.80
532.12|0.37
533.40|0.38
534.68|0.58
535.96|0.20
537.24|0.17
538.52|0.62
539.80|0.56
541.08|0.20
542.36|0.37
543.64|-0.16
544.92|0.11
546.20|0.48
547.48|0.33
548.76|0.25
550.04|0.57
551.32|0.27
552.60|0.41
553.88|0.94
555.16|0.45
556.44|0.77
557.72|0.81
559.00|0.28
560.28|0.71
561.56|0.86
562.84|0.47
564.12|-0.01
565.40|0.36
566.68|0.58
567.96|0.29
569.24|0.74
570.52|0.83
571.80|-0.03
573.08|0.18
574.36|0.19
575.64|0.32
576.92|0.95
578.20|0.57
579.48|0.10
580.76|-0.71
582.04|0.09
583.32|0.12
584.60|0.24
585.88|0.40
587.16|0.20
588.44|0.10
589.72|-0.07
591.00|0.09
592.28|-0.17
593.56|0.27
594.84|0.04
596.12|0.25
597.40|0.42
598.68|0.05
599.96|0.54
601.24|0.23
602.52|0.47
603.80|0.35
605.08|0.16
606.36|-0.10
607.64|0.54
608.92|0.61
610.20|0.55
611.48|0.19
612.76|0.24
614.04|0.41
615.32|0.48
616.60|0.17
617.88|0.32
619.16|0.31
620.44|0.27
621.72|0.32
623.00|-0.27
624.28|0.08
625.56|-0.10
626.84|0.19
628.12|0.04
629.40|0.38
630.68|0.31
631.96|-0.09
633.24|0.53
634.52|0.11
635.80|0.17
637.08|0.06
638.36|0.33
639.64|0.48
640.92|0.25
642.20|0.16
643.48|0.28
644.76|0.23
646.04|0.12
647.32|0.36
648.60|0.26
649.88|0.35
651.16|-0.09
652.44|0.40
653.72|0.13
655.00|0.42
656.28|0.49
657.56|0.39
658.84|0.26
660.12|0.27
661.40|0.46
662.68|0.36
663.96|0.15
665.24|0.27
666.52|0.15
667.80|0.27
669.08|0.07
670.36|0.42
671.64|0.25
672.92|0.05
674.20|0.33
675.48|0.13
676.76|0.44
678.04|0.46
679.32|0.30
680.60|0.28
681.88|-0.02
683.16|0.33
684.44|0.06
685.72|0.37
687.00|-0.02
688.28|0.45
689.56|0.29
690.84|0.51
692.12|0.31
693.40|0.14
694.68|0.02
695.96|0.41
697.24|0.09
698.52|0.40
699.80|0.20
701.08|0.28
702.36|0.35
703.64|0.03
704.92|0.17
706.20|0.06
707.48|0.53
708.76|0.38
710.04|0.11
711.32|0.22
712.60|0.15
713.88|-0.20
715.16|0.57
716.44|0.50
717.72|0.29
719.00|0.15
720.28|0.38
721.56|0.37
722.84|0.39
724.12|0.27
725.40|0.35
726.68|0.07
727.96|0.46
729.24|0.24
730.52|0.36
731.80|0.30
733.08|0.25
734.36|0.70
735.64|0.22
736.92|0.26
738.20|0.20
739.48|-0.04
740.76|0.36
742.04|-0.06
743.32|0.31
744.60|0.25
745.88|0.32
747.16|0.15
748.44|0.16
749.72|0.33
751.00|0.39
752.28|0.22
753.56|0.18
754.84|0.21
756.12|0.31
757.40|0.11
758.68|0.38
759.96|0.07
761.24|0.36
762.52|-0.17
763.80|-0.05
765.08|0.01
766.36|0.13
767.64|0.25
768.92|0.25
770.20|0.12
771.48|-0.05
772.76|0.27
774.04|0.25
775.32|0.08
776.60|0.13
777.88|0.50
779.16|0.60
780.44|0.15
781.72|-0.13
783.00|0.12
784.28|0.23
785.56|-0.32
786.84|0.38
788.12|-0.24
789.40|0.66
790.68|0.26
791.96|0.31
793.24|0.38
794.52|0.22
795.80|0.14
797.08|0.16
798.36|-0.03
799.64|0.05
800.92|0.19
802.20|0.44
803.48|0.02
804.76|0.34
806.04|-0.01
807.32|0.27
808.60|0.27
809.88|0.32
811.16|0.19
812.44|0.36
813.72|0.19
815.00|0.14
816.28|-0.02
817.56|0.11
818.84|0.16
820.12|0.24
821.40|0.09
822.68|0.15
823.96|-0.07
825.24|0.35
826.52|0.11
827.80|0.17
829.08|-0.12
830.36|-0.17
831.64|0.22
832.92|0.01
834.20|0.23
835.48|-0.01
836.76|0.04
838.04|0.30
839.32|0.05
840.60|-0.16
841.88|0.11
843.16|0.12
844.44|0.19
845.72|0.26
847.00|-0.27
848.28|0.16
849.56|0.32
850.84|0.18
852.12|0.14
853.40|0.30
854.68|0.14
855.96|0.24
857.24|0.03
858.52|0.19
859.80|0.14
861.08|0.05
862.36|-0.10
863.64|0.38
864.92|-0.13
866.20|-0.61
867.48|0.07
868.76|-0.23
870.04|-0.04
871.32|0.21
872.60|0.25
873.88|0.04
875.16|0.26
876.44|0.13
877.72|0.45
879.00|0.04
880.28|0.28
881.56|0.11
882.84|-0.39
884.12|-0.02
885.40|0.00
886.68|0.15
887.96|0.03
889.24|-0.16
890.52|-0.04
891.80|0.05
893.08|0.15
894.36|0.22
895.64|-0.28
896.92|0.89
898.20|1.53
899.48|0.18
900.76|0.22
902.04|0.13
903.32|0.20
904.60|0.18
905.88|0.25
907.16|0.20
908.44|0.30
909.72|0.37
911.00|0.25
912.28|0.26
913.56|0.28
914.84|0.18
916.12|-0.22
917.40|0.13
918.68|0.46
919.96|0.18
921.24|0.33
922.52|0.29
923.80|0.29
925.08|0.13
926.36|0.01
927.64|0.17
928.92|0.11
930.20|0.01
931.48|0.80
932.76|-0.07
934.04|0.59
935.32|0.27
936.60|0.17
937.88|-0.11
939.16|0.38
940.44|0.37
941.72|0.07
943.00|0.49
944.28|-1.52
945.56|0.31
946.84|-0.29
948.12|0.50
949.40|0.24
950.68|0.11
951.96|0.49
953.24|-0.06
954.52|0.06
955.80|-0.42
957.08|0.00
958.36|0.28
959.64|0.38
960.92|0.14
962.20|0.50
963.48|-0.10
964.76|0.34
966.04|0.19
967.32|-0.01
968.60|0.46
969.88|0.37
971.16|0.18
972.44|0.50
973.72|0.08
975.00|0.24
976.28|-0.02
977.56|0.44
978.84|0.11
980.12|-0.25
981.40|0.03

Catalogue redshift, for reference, 1.408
